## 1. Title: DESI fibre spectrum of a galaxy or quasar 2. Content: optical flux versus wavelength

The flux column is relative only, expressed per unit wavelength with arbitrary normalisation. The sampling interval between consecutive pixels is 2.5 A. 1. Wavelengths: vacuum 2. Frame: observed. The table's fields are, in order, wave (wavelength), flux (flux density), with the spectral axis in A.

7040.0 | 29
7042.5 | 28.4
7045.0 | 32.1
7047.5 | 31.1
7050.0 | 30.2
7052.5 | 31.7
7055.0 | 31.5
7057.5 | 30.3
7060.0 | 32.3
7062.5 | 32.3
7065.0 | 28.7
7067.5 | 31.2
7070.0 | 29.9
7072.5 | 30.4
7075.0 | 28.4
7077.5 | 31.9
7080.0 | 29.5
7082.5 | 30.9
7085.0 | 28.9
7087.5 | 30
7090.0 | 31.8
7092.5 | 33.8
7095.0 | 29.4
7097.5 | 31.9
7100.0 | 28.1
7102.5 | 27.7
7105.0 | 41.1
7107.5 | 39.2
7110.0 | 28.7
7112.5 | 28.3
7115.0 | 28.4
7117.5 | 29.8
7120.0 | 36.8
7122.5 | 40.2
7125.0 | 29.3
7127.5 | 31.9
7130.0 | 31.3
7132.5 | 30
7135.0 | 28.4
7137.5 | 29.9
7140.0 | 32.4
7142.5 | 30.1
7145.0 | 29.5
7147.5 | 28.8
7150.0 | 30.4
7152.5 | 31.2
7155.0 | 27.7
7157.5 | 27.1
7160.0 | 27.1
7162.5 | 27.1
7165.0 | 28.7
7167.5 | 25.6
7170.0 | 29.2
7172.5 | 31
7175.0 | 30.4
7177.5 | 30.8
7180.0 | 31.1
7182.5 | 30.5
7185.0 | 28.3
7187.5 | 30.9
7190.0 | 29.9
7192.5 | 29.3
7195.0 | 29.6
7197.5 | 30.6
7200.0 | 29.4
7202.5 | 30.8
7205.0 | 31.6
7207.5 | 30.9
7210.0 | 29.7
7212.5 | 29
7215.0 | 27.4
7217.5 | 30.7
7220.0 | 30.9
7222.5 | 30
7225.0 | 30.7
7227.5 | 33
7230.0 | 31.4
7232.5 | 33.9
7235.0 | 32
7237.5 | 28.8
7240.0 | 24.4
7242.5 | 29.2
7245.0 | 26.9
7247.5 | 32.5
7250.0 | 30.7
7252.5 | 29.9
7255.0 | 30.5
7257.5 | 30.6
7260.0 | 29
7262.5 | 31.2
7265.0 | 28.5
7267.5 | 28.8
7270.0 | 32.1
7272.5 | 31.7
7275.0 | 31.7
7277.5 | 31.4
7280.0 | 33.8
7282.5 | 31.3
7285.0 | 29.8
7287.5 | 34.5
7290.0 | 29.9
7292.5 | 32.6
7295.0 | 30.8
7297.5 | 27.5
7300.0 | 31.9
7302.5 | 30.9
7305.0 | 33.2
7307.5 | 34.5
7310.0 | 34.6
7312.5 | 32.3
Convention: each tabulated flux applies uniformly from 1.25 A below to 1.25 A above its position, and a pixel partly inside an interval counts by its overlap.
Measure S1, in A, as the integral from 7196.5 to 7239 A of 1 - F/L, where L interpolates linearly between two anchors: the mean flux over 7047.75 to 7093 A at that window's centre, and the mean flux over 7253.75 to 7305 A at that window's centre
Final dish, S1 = 0.4 A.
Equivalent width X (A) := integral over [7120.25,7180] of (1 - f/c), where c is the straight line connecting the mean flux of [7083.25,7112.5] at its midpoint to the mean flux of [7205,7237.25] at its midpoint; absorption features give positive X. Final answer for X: 2.40 A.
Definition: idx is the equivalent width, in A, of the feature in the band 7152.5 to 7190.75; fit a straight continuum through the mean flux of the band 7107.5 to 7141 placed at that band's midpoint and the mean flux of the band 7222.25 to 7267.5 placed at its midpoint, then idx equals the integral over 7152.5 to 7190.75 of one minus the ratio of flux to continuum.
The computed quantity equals 2.3 A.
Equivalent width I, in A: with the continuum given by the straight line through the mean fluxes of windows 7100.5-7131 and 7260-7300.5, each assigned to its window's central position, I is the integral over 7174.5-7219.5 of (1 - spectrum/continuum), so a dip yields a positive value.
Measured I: 2.5 A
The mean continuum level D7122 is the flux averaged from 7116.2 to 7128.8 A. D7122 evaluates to 33.6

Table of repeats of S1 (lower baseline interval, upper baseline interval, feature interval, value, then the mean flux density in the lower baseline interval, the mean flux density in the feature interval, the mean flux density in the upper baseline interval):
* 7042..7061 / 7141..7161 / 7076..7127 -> -2.96 A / 31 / 31.8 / 29.1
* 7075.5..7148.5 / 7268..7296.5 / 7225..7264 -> 1.62 A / 31.3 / 30.3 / 31.7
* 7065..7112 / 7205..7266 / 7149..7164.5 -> 1.14 A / 31.2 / 28.4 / 30.1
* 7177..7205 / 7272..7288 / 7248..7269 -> 0.99 A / 30.2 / 30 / 31.9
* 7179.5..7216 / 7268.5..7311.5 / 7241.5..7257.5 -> 0.52 A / 29.9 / 30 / 31.9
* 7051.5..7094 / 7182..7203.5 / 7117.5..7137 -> -1.22 A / 30.8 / 32.3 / 29.9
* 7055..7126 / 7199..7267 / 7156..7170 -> 1.56 A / 31.4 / 27.3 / 30.1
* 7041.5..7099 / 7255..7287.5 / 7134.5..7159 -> 0.99 A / 30.7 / 29.6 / 31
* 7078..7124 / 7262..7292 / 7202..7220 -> 0.83 A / 31.9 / 30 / 31.3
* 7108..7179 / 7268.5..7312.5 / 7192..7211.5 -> 0.35 A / 30.1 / 30.3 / 31.9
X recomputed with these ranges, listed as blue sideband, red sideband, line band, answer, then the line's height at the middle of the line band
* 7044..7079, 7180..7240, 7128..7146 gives 0.1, 30.6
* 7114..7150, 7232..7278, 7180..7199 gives 0.5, 30.7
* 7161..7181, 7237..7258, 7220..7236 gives -1.4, 29.2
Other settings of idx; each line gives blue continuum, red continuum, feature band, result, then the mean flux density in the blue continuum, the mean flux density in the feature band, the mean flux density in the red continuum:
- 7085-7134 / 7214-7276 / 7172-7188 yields 0.34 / 31.9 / 30.4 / 30.3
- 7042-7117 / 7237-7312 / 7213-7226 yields 0.41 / 31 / 29.9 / 30.8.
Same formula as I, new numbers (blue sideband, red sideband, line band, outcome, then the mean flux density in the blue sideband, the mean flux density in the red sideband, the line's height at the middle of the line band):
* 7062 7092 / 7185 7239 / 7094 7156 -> -1.8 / 30.4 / 30.4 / 30.4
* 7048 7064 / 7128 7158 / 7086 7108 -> -1.2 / 31.3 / 29.9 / 30.6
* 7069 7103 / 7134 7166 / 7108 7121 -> -0.5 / 30.2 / 29.1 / 29.7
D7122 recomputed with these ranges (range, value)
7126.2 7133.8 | 31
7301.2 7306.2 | 32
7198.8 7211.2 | 30.5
